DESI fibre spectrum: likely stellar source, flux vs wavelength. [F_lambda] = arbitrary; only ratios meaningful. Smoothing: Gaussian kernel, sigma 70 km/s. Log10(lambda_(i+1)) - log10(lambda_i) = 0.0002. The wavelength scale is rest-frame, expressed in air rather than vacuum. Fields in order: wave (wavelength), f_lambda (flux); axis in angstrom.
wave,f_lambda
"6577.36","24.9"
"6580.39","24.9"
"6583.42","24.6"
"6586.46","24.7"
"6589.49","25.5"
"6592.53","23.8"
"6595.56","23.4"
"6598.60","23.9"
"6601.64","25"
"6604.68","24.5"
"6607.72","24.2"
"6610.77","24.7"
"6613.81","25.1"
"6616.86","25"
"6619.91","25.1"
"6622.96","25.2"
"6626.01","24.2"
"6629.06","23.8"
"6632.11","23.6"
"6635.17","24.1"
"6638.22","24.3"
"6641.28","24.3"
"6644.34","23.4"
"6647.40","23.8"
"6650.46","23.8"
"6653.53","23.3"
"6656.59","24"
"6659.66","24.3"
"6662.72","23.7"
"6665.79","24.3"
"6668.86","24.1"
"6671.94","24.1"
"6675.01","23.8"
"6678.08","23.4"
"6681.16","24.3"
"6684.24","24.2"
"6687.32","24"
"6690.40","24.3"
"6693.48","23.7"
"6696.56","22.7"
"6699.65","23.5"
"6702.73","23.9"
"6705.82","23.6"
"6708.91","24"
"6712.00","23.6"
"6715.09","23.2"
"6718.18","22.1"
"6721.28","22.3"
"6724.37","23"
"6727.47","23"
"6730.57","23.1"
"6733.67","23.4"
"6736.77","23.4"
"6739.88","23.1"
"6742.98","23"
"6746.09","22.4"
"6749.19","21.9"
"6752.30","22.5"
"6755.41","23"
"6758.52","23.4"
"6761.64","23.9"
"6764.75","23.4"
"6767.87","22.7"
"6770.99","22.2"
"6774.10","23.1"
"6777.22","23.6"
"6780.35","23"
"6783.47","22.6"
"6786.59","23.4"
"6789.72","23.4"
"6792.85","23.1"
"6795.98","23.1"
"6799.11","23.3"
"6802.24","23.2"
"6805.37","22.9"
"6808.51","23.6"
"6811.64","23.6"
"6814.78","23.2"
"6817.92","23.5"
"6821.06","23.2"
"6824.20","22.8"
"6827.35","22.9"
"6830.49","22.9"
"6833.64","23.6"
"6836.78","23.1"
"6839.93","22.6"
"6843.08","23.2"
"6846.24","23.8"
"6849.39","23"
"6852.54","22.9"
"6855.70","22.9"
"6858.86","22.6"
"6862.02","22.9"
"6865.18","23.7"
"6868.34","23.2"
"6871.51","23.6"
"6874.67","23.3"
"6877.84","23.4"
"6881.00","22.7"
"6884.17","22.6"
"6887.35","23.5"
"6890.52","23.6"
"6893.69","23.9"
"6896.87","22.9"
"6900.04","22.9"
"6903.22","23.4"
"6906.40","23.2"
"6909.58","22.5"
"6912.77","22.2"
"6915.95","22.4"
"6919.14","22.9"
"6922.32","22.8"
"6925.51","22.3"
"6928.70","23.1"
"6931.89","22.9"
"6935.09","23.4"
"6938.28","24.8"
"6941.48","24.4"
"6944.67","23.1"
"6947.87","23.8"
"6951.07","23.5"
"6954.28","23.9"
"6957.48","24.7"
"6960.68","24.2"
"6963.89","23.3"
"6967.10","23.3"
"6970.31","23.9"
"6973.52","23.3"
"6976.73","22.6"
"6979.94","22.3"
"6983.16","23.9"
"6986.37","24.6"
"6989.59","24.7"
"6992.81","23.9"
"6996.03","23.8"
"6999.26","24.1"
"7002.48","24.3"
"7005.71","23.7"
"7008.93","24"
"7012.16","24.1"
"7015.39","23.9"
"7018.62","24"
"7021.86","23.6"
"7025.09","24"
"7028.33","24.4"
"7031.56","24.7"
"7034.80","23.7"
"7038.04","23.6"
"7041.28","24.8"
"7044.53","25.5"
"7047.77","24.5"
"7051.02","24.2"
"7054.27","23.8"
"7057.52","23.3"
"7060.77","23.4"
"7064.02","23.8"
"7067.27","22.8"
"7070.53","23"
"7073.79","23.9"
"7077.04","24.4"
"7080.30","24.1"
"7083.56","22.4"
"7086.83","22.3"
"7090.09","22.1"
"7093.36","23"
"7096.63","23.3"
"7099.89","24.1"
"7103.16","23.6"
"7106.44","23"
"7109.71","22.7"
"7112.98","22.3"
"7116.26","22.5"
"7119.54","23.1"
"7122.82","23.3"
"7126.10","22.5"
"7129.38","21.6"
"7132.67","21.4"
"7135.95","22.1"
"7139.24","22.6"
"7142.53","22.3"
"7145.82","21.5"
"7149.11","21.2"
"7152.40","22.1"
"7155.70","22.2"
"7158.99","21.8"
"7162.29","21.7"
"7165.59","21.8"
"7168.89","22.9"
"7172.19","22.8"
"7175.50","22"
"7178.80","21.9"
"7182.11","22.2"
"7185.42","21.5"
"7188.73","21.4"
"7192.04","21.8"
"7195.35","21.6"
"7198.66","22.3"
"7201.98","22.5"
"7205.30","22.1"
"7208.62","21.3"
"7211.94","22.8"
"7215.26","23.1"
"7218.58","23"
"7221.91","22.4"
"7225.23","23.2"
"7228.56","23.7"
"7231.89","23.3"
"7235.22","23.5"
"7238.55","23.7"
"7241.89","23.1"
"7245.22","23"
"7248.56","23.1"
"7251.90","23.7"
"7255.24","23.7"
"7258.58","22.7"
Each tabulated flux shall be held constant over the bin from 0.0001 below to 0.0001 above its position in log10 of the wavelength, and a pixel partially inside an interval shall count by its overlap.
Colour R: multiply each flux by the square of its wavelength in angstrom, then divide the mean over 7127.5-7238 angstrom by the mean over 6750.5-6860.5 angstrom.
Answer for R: 1.1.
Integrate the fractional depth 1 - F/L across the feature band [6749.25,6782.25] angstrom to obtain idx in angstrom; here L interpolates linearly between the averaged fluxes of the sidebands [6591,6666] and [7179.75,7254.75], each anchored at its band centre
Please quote 1.1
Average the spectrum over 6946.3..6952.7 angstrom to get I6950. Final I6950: 23.6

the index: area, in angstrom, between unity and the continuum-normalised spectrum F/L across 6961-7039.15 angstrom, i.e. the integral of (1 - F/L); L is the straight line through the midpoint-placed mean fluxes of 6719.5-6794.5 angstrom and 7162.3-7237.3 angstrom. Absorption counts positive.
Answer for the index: -4.0 angstrom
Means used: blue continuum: 23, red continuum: 22.4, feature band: 23.8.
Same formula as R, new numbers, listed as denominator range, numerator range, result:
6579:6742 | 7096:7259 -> 1.09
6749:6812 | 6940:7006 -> 1.09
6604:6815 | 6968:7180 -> 1.09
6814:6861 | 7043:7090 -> 1.09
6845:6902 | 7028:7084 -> 1.09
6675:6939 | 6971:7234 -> 1.08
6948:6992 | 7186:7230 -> 1.01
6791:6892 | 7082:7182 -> 1.05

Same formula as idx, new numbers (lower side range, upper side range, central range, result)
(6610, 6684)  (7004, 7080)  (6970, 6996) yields 0.37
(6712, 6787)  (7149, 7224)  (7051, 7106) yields -2.50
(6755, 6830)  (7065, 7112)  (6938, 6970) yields -0.94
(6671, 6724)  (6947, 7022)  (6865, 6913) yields 1.12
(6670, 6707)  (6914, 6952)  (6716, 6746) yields 1.00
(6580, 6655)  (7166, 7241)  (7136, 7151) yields 0.50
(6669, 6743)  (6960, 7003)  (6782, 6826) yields 0.64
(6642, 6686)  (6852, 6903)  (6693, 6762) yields 1.72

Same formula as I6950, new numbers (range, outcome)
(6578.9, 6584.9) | 24.8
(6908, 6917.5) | 22.4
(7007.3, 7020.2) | 24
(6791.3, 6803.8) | 23.2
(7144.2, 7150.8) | 21.4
